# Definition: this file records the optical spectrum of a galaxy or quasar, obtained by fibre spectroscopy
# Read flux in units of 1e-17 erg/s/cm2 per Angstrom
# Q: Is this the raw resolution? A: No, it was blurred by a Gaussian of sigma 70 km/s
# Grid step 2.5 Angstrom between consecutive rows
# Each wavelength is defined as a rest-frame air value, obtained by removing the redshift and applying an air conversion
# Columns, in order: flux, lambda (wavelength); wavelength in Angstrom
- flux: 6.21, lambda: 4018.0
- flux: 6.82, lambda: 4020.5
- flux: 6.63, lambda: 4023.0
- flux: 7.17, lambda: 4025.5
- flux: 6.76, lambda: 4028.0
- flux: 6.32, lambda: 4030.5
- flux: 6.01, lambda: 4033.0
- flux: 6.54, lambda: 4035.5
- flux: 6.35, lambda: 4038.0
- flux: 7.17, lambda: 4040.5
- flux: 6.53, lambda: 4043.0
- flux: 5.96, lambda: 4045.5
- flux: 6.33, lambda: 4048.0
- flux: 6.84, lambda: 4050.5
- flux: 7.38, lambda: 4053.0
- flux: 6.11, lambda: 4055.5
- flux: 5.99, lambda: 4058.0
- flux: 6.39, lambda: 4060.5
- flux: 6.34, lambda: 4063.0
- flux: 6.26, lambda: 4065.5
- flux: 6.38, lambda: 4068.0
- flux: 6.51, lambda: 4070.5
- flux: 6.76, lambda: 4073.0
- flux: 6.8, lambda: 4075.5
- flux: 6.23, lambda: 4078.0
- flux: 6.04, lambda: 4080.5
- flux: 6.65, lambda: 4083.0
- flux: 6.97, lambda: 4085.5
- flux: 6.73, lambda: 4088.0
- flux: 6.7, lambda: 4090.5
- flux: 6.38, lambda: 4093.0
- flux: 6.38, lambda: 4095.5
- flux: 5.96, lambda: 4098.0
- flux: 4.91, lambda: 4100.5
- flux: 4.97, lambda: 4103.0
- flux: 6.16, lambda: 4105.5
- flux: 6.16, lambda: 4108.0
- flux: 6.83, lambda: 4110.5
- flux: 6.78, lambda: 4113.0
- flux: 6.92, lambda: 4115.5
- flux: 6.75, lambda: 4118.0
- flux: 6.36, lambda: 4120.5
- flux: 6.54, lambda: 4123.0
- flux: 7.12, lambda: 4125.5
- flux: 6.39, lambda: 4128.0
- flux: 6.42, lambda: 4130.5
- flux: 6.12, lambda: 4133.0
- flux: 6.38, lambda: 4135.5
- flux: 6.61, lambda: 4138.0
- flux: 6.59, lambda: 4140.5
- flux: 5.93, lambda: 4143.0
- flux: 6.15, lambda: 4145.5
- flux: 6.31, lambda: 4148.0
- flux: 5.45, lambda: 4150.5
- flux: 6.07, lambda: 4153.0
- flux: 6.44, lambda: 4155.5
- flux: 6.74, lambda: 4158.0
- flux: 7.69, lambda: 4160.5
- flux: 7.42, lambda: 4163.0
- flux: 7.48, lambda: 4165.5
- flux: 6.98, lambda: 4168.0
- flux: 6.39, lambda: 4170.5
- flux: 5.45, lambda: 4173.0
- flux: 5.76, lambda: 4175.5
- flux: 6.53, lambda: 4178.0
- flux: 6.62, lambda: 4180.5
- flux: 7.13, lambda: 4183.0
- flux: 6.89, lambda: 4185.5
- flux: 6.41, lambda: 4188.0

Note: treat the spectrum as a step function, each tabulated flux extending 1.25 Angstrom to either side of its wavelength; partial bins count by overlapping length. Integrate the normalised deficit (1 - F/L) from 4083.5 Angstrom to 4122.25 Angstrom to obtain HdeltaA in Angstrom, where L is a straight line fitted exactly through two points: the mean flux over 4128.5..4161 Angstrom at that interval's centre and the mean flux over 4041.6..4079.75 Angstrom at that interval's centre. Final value 0.4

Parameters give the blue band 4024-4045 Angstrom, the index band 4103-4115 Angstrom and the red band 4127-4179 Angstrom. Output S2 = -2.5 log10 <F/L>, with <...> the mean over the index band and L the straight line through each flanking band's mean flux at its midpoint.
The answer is 0.02 mag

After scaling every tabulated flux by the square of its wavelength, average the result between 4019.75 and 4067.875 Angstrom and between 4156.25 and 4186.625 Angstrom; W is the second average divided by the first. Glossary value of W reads 1.1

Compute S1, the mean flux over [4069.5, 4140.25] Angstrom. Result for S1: 6.41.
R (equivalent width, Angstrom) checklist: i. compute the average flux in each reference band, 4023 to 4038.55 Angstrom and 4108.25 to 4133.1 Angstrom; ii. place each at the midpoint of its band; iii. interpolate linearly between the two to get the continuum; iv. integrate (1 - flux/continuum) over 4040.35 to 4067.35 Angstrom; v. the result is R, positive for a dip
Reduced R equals 0.5 Angstrom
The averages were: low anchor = 6.54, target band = 6.45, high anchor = 6.63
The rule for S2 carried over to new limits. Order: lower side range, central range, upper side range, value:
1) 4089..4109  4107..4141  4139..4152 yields -0.093 mag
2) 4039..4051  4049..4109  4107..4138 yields 0.037 mag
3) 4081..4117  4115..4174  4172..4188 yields -0.026 mag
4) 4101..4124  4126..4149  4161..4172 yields 0.054 mag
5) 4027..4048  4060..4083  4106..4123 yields 0.015 mag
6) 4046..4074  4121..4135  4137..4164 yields -0.004 mag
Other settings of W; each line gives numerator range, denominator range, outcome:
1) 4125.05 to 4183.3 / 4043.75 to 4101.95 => 1.06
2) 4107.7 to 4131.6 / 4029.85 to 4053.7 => 1.06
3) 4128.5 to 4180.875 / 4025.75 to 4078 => 1.04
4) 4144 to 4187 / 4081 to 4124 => 1.06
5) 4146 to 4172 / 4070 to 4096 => 1.05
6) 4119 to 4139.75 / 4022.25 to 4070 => 1.04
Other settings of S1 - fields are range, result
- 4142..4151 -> 6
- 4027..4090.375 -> 6.5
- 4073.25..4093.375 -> 6.58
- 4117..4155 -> 6.35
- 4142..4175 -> 6.49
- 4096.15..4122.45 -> 6.19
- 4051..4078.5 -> 6.48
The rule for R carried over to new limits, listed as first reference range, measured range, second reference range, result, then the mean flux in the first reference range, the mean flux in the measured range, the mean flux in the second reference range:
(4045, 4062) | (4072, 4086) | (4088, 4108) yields -0.83 Angstrom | 6.45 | 6.55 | 5.99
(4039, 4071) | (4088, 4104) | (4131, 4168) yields 1.33 Angstrom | 6.47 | 5.96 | 6.54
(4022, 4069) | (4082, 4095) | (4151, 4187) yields -0.23 Angstrom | 6.5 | 6.67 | 6.66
